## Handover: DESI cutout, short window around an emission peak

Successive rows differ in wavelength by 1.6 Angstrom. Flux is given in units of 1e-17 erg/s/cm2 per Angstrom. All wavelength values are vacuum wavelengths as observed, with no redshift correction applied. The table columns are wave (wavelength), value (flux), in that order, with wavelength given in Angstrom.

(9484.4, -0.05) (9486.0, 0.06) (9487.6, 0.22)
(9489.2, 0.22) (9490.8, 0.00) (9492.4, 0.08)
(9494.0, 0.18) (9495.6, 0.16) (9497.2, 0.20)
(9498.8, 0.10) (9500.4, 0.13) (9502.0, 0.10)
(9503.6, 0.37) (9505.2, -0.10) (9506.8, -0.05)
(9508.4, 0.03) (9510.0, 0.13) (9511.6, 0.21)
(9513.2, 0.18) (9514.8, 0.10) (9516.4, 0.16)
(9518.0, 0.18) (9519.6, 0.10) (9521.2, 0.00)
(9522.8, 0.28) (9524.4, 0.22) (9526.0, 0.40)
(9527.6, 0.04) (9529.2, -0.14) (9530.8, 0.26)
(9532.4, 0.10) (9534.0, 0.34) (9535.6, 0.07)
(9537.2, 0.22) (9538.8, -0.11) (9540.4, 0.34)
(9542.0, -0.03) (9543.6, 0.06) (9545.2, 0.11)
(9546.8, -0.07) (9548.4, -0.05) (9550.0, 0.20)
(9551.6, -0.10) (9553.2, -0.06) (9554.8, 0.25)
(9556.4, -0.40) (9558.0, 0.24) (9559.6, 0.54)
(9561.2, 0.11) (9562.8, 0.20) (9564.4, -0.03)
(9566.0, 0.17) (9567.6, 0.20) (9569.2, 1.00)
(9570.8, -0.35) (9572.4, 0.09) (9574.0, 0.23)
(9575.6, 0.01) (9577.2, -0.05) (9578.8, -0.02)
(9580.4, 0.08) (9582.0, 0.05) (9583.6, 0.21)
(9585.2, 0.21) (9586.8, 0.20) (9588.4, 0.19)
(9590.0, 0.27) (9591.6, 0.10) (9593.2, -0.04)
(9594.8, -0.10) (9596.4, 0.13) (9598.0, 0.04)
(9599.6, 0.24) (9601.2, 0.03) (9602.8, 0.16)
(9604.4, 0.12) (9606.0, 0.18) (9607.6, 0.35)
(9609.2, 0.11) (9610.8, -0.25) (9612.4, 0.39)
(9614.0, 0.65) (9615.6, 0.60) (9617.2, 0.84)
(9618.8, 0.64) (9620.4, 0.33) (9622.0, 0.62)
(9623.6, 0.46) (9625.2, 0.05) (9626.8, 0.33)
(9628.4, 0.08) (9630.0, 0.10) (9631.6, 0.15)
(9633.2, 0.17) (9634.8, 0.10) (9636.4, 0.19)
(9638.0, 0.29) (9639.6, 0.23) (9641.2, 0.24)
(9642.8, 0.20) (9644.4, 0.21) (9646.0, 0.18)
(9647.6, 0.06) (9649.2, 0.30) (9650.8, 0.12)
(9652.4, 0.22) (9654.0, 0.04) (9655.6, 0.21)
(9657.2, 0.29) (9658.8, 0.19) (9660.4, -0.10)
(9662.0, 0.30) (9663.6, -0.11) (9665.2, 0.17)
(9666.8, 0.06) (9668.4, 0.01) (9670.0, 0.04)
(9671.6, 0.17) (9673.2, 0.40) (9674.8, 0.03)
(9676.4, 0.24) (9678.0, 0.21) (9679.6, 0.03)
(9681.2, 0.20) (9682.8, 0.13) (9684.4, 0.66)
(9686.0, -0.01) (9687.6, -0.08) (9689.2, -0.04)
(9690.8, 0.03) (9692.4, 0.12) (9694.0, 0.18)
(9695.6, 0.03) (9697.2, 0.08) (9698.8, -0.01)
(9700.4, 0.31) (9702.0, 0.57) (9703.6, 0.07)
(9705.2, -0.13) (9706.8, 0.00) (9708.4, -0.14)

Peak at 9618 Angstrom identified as H-beta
